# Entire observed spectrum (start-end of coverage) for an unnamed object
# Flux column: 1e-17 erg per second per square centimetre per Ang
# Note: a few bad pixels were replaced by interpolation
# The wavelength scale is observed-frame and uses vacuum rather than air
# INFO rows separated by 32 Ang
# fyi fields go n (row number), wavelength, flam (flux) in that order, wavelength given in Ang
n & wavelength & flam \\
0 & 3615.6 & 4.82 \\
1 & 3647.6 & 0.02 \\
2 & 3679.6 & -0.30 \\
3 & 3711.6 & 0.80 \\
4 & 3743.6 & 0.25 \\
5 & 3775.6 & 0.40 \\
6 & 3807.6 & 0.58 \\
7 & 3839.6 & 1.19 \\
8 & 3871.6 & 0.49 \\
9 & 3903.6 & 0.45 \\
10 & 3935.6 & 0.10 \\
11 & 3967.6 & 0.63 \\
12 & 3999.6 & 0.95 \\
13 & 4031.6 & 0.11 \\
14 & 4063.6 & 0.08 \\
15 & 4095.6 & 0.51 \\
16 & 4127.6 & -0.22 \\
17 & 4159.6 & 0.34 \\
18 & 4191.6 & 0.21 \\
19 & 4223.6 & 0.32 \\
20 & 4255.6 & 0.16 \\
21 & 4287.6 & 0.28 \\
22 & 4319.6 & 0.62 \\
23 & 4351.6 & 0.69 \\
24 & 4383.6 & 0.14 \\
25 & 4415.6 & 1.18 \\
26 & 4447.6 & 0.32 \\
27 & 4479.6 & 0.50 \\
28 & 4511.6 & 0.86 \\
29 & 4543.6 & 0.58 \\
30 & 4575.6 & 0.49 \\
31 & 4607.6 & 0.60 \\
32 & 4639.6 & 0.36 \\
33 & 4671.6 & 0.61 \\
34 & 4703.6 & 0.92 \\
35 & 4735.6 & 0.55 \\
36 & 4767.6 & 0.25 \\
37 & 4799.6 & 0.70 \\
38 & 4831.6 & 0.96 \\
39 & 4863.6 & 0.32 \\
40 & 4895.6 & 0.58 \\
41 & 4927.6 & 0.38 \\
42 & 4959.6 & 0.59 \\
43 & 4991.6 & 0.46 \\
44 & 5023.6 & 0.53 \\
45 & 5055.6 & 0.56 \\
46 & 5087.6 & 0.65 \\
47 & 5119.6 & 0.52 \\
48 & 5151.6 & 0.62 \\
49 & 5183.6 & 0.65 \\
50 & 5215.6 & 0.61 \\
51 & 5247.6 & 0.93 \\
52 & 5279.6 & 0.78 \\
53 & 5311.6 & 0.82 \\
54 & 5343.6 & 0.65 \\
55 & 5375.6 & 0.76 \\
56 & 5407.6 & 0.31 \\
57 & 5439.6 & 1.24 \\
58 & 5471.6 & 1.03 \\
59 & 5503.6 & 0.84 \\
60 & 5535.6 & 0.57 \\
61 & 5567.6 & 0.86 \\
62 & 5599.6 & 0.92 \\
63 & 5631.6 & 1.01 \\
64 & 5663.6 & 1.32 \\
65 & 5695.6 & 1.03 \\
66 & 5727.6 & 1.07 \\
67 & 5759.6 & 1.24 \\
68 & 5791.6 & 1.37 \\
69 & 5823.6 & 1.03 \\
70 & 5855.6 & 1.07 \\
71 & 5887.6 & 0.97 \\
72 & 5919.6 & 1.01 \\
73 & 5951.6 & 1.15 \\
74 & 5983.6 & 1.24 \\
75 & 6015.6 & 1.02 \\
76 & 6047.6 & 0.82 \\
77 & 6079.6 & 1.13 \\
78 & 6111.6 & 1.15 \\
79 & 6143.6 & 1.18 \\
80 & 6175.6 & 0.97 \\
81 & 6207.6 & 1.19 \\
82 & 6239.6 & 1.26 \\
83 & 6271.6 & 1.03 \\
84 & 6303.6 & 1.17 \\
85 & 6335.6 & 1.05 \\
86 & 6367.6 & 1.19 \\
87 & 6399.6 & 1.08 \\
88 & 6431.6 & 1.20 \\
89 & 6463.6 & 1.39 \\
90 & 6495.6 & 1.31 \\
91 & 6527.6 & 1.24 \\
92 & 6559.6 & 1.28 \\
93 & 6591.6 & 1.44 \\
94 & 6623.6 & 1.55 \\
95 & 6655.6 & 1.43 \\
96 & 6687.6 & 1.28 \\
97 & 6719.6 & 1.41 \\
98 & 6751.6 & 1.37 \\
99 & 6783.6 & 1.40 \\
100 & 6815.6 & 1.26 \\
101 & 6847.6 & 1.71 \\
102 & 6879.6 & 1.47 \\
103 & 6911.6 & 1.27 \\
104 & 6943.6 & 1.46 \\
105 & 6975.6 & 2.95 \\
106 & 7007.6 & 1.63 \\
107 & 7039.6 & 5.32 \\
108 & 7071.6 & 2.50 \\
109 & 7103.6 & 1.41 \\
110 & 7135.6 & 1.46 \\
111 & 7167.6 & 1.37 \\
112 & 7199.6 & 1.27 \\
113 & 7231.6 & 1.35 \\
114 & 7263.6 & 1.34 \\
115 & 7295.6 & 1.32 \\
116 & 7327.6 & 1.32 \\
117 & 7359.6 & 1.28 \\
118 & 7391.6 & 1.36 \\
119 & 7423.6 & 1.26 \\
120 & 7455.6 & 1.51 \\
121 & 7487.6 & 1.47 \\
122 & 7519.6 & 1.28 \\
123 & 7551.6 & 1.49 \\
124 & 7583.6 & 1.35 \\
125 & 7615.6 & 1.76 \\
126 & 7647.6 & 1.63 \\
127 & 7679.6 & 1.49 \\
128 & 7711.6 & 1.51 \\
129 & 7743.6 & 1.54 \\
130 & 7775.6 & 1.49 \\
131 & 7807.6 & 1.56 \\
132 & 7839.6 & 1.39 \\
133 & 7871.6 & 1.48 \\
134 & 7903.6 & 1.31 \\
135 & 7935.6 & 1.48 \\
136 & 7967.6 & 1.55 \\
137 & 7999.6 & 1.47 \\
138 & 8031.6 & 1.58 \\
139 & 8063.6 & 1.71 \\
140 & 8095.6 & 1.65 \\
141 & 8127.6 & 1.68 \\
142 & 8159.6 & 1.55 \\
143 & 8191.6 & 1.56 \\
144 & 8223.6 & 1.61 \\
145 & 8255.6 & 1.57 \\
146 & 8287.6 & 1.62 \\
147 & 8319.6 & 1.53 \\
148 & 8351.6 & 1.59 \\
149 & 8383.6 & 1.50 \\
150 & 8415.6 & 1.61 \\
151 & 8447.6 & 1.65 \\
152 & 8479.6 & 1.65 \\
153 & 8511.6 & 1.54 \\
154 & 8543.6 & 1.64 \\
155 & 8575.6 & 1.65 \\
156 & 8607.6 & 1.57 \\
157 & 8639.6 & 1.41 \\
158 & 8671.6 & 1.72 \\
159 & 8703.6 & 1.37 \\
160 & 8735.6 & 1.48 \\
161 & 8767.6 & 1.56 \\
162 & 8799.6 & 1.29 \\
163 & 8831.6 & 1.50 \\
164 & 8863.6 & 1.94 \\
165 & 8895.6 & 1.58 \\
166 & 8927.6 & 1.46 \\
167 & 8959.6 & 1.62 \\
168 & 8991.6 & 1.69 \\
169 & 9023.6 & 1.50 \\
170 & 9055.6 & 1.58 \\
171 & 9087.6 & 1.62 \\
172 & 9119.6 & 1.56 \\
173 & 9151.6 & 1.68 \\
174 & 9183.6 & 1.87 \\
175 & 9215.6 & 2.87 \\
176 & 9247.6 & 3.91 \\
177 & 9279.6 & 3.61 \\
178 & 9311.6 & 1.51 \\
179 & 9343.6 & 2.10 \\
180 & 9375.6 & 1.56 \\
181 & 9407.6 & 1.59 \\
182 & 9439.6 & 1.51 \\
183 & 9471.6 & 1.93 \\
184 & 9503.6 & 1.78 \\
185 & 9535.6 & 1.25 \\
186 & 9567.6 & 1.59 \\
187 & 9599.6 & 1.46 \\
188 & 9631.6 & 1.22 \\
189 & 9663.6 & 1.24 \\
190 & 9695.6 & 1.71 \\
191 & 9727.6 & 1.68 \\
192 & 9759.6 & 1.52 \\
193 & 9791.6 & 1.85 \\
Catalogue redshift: 0.41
